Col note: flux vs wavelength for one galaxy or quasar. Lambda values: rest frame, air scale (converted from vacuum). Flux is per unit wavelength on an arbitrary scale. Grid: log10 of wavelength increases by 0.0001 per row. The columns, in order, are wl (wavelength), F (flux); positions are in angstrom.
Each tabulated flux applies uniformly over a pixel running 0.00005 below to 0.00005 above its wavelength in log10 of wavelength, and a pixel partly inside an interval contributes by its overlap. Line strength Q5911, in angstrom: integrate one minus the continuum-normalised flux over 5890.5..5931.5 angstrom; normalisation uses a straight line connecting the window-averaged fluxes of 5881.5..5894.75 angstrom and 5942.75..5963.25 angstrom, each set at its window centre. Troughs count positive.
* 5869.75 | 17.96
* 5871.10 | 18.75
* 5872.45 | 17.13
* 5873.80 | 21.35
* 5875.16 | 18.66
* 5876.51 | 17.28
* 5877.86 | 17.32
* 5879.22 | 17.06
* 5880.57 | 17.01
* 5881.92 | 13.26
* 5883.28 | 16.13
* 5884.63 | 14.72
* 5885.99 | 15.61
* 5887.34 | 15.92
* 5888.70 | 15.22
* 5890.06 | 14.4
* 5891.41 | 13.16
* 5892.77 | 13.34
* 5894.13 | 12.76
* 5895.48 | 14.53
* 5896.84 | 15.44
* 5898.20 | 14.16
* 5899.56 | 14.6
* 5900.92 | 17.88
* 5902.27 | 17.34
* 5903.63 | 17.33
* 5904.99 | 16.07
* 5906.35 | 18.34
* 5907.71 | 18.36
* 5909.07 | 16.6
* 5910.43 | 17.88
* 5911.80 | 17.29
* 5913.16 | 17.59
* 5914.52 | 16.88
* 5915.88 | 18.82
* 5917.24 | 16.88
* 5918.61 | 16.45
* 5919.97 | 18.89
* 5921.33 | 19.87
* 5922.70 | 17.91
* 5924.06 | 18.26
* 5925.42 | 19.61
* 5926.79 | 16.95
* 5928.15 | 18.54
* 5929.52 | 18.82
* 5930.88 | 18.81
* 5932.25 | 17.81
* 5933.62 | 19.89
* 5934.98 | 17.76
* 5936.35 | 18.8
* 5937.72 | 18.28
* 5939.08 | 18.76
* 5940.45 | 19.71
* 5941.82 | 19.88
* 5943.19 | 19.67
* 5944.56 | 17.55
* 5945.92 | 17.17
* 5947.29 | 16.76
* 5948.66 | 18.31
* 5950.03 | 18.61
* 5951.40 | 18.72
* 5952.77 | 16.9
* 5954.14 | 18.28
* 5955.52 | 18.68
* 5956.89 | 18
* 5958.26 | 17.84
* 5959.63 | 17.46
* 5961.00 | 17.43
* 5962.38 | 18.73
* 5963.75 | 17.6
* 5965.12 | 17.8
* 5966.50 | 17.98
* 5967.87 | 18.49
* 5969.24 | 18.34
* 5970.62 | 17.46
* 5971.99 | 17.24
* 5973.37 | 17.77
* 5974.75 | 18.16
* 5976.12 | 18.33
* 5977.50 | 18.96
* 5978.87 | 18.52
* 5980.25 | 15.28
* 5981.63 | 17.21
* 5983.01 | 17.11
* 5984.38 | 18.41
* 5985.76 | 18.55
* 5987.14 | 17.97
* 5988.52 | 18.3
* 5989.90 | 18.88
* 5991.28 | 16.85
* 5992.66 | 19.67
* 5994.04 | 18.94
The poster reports -3.2 angstrom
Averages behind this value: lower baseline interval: 14.5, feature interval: 17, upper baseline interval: 18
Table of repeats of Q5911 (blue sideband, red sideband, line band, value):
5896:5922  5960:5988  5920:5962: -2.1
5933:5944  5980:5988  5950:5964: 0.3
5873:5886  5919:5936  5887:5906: 2.5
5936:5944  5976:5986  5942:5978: 0.8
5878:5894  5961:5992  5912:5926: -1.7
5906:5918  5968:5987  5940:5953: -0.5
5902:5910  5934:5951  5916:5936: -0.4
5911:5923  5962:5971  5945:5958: 0.0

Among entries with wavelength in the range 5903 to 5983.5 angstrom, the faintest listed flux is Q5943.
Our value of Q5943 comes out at 15.28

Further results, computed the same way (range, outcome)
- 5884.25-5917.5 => 12.76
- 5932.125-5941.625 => 17.76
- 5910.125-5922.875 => 16.45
